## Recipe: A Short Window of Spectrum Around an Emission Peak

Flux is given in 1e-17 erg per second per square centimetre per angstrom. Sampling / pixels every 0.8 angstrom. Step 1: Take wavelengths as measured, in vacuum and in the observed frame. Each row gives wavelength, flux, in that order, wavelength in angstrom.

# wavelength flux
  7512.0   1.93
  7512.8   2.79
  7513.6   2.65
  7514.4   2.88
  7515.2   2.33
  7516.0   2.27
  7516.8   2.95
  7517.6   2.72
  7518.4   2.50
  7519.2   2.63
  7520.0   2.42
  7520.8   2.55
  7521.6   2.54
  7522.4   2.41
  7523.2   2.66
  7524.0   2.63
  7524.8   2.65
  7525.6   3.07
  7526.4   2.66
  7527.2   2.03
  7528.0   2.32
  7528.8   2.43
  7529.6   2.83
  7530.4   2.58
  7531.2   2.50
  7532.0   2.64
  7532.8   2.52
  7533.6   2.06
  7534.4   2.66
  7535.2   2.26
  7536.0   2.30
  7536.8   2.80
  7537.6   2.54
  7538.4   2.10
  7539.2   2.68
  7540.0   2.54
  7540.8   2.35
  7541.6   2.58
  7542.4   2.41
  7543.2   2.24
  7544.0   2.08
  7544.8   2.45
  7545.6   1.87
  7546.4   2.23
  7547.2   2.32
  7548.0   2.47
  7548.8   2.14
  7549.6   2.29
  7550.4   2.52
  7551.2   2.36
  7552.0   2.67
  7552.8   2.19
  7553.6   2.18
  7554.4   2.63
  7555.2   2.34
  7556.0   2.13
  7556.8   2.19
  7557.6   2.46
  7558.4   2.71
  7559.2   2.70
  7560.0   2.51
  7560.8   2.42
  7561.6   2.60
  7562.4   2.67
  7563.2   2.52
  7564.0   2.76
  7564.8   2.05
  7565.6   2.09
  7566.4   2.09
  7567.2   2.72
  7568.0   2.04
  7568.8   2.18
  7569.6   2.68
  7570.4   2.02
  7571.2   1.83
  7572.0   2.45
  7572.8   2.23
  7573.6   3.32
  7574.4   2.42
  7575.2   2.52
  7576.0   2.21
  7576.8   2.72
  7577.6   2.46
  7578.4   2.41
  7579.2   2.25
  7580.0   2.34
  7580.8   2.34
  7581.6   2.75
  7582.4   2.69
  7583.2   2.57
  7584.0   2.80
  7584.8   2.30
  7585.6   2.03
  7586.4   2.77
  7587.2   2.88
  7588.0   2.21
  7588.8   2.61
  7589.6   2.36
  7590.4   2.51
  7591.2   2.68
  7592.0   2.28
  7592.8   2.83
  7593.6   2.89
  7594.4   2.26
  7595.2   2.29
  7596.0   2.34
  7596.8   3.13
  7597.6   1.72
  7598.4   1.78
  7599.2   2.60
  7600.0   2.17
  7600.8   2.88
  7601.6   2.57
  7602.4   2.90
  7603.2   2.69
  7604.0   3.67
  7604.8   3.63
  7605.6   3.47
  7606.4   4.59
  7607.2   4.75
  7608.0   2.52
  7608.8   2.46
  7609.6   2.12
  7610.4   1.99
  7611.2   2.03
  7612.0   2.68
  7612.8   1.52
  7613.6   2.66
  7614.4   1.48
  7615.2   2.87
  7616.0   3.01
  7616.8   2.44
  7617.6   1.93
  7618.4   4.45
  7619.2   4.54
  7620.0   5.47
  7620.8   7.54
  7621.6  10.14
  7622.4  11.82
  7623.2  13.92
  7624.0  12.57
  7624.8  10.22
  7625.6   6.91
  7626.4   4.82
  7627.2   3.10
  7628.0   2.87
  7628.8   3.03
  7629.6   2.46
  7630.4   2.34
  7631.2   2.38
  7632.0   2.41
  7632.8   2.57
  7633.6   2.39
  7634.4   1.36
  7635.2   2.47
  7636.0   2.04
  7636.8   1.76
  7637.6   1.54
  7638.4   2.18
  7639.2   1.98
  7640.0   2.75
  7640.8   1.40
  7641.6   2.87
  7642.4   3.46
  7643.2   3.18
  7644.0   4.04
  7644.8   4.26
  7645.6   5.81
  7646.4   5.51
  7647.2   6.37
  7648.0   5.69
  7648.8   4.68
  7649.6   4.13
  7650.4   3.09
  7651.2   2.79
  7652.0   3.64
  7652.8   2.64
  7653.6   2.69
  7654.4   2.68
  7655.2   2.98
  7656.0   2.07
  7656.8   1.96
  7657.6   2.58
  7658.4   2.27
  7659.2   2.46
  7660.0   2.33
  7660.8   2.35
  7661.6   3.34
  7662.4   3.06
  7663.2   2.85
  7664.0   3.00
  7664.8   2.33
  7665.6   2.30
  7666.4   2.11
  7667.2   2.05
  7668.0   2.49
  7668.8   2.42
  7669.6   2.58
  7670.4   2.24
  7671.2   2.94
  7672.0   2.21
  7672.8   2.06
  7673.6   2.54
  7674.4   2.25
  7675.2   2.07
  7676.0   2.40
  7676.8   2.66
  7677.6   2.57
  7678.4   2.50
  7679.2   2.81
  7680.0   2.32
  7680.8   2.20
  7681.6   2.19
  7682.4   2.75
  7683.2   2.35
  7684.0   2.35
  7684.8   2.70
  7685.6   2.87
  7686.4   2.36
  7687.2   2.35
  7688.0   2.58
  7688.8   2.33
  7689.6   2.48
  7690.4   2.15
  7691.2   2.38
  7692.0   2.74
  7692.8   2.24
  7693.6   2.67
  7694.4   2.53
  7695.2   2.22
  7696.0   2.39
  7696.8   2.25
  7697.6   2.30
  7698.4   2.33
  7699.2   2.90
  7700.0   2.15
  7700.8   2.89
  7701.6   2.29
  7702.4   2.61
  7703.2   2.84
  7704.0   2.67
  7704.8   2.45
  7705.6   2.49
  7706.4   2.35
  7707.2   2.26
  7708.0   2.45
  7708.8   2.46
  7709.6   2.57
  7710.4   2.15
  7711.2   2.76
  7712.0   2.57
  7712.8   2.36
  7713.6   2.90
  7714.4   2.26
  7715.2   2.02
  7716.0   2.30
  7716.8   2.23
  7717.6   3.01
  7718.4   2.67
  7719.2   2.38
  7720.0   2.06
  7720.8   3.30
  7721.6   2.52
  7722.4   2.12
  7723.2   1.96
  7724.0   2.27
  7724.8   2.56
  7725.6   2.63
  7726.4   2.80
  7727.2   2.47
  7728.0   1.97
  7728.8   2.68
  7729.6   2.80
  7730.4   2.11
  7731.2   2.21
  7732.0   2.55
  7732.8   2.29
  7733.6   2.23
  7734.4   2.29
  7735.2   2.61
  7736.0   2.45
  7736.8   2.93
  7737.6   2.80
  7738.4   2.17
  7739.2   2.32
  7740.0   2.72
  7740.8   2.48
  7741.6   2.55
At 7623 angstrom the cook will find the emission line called Halpha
